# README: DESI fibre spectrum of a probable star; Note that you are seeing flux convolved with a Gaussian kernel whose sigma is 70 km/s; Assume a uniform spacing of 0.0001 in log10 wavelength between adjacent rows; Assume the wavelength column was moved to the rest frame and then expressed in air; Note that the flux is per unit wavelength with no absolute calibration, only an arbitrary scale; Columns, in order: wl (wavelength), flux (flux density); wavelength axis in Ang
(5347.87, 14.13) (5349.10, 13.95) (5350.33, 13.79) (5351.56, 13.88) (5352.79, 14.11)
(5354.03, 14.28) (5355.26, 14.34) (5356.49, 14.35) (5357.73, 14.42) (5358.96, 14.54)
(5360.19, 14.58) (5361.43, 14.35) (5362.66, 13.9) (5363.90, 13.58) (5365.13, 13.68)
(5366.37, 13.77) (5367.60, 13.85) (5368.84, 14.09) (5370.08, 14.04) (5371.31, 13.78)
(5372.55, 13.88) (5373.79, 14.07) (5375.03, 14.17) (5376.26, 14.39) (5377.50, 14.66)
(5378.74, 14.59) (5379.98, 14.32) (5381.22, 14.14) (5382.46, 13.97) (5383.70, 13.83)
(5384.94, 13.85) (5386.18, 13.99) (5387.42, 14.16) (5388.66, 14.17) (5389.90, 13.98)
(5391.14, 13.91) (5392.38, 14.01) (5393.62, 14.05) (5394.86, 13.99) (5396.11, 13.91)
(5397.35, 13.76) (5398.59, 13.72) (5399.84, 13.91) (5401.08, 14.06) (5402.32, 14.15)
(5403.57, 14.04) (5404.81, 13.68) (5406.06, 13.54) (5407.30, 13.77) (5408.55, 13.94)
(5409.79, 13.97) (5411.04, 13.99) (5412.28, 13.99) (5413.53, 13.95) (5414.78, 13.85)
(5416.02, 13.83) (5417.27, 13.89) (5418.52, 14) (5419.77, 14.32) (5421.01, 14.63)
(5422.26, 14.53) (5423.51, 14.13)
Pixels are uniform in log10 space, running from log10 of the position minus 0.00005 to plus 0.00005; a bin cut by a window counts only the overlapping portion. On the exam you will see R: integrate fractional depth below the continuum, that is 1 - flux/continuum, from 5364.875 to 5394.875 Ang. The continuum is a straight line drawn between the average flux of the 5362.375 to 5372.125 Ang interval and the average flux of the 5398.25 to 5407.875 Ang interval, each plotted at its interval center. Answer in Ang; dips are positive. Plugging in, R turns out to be -0.5 Ang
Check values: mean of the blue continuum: 13.8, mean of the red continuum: 13.9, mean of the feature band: 14.1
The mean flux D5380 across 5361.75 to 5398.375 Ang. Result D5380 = 14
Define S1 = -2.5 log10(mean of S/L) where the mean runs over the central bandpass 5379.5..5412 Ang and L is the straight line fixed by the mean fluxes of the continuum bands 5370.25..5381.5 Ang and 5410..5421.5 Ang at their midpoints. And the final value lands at 0.01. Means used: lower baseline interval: 14.2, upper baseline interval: 14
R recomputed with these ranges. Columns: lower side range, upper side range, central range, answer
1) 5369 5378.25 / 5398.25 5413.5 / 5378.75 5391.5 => 0.00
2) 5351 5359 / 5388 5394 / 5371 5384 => -0.06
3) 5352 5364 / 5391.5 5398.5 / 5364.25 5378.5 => 0.10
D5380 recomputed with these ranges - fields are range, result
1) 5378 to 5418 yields 14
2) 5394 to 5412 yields 13.9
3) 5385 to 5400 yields 14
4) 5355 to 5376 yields 14.1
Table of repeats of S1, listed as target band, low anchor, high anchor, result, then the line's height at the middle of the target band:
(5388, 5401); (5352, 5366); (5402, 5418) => 0.00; 14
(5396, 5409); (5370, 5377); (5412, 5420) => 0.01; 14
